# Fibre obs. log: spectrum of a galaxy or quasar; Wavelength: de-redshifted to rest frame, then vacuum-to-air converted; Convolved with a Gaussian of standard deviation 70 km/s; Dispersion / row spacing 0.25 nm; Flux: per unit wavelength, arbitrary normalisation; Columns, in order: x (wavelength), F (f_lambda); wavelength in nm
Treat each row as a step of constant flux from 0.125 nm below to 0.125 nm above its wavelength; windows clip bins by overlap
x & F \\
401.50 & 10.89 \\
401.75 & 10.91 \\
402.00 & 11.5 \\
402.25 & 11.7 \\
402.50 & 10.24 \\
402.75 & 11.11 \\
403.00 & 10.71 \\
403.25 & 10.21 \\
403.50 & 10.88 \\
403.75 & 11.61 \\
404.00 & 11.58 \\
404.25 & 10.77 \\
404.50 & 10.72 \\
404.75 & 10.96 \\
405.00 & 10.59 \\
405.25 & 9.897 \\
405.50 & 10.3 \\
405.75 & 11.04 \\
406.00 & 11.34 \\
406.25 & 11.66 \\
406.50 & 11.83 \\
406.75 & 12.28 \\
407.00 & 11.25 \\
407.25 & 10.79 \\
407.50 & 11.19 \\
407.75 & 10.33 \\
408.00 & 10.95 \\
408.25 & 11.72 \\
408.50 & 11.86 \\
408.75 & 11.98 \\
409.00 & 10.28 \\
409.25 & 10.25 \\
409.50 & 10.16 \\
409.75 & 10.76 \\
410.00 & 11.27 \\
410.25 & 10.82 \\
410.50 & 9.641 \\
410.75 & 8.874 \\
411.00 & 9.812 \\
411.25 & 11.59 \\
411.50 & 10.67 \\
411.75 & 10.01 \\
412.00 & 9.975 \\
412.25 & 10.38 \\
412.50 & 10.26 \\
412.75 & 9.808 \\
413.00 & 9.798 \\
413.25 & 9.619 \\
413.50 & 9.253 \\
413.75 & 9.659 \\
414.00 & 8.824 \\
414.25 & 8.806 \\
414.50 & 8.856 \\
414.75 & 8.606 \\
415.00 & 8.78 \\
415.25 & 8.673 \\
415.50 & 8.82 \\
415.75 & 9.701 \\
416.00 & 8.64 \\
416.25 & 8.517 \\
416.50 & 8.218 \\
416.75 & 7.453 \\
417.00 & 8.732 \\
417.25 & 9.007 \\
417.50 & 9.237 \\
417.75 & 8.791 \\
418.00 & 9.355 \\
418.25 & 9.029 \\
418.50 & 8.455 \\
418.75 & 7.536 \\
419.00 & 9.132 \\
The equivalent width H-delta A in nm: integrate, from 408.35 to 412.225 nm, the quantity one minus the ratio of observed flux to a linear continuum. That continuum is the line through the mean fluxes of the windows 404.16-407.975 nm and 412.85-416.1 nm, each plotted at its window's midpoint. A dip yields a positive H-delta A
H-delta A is -0.19 nm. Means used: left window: 11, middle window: 10.5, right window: 9.09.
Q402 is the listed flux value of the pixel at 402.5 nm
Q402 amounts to 10.24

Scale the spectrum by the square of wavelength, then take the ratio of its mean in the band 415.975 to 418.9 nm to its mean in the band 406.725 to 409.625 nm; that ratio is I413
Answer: 0.81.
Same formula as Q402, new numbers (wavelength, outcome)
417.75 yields 8.791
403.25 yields 10.21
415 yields 8.78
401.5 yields 10.89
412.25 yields 10.38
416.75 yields 7.453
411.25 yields 11.59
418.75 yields 7.536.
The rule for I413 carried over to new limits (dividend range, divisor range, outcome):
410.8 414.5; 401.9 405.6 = 0.95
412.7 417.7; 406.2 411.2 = 0.85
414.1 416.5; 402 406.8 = 0.84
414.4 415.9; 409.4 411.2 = 0.89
